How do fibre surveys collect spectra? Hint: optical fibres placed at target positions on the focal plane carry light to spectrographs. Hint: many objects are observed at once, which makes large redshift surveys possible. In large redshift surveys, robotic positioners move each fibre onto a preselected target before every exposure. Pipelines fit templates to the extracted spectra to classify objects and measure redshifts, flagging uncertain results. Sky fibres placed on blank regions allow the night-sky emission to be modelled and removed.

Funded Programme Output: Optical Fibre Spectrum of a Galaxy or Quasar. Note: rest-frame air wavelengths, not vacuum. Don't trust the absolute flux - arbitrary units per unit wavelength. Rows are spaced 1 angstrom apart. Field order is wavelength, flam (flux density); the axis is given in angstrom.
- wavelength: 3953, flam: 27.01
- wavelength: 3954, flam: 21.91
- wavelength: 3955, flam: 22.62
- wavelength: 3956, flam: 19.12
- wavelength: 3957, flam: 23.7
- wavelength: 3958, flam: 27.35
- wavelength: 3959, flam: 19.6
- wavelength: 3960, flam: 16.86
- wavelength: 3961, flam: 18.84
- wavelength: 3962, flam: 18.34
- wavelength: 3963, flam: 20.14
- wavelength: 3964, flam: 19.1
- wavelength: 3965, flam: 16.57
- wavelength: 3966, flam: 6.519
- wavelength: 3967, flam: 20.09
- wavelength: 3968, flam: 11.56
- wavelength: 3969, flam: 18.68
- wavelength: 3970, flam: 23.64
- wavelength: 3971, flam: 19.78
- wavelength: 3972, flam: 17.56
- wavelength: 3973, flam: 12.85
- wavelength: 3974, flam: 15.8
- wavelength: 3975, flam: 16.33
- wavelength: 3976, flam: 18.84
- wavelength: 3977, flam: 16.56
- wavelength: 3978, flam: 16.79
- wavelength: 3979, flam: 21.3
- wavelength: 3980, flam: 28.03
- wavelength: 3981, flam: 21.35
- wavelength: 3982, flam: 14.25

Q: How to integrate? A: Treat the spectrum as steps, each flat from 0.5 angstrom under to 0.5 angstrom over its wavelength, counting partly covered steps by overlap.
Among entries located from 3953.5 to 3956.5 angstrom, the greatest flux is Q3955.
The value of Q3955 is 22.62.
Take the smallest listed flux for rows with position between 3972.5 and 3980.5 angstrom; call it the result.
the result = 12.85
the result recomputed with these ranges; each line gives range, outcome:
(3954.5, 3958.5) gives 19.12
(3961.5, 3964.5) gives 18.34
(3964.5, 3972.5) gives 6.519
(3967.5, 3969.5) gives 11.56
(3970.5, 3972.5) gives 17.56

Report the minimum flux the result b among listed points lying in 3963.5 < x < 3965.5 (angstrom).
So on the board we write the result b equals 16.57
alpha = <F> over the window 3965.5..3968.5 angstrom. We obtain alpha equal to 12.7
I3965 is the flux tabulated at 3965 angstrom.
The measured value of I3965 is 16.57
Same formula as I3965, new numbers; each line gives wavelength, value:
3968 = 11.56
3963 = 20.14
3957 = 23.7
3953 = 27.01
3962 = 18.34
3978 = 16.79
